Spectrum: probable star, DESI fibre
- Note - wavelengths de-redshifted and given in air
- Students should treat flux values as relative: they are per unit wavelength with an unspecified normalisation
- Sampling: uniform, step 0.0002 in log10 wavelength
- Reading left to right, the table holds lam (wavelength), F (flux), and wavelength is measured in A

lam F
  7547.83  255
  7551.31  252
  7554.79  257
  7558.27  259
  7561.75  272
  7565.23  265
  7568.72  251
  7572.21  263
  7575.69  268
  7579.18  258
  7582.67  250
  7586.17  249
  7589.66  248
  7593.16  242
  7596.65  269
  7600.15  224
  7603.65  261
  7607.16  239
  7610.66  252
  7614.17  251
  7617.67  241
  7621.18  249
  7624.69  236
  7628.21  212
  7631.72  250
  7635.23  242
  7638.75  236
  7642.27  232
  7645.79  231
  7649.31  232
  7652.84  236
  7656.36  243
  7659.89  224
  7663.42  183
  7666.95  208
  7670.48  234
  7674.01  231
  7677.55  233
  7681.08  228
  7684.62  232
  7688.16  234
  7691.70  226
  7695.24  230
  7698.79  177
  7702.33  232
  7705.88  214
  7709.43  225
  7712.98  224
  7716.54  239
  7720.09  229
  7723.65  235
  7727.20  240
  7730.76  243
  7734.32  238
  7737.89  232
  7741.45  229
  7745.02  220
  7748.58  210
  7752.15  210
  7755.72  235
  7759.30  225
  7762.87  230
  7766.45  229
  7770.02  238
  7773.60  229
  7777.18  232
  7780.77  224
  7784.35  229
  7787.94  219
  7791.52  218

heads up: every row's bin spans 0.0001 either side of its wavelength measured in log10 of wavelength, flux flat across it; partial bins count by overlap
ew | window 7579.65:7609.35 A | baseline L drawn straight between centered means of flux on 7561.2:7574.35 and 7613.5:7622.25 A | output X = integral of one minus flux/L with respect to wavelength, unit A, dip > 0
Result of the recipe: 0.6 A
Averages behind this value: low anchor 262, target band 248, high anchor 247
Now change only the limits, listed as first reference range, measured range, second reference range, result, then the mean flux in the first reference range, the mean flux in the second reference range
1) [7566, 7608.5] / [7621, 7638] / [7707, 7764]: 0.61 A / 252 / 229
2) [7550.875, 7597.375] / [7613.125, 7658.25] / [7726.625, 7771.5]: 1.78 A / 257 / 229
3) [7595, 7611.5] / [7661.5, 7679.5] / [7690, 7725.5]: 1.10 A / 249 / 223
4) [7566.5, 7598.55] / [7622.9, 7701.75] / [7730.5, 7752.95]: 4.44 A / 255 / 226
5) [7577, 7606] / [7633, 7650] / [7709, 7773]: 0.56 A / 250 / 230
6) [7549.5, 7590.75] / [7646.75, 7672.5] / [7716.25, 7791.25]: 2.17 A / 258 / 229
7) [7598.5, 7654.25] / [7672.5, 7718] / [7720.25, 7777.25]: 1.72 A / 239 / 230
